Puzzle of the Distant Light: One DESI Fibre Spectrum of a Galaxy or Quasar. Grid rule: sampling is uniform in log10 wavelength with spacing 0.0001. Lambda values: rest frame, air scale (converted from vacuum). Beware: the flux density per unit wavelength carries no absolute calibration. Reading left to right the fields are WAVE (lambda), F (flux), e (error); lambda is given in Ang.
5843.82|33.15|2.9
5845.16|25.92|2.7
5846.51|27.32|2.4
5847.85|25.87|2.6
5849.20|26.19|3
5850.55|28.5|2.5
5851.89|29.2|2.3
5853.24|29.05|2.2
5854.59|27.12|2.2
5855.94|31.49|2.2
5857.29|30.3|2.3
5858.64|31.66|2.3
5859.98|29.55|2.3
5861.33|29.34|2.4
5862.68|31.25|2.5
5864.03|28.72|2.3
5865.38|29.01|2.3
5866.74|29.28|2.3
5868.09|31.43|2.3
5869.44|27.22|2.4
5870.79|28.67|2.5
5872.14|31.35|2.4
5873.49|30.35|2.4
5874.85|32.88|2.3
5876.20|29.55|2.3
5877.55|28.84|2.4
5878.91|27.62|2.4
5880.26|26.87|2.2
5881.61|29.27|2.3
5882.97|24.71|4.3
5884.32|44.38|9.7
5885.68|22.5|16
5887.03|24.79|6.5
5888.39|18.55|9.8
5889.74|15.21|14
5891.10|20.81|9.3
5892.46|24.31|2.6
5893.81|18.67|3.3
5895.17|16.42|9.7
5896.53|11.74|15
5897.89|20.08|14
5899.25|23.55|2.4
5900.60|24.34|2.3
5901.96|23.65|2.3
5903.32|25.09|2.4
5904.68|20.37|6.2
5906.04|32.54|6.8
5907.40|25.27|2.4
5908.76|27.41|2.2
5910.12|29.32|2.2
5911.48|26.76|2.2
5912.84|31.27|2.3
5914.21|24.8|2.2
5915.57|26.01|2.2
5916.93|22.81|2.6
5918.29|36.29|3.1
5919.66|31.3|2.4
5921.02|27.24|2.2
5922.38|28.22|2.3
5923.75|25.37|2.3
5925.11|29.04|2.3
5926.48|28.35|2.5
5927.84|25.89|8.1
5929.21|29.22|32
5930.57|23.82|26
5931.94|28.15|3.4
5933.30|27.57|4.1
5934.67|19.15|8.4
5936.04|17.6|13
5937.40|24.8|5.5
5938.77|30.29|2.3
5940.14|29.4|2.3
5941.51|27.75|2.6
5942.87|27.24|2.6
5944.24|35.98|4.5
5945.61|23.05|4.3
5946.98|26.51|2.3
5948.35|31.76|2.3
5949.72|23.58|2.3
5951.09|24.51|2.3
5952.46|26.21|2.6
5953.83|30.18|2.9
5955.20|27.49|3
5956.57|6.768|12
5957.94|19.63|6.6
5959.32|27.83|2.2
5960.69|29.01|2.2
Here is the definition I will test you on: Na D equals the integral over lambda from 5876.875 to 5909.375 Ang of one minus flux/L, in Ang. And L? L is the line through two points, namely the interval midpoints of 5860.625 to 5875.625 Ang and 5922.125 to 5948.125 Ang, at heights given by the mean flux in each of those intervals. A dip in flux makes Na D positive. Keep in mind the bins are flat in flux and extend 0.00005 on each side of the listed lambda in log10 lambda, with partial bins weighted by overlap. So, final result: 5.4 Ang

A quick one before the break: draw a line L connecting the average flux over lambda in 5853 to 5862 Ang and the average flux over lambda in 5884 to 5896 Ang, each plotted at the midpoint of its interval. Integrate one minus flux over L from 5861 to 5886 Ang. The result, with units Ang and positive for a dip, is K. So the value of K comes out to -3.7 Ang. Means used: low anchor 29.8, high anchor 22.1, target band 29.7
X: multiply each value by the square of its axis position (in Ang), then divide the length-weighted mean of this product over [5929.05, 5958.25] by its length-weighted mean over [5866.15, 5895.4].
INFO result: 0.98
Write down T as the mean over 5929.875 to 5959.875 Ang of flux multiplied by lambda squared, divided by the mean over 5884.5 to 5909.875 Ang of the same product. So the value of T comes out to 1.15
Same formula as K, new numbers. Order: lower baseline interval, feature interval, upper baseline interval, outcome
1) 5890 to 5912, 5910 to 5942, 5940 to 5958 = -3.4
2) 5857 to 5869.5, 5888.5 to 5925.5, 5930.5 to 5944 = 3.9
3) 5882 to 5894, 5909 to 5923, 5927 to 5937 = -2.3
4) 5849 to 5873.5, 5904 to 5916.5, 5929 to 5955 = 0.3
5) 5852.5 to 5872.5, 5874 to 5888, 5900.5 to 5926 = -0.1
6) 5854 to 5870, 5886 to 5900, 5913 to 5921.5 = 4.6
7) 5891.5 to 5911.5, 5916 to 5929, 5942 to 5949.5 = -1.3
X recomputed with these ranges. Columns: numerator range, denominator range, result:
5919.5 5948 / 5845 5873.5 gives 0.95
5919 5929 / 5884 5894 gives 1.22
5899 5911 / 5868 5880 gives 0.88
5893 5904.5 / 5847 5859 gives 0.72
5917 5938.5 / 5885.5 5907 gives 1.26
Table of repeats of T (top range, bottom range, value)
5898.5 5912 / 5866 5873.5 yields 0.88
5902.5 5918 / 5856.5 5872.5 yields 0.91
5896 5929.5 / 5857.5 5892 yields 0.95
